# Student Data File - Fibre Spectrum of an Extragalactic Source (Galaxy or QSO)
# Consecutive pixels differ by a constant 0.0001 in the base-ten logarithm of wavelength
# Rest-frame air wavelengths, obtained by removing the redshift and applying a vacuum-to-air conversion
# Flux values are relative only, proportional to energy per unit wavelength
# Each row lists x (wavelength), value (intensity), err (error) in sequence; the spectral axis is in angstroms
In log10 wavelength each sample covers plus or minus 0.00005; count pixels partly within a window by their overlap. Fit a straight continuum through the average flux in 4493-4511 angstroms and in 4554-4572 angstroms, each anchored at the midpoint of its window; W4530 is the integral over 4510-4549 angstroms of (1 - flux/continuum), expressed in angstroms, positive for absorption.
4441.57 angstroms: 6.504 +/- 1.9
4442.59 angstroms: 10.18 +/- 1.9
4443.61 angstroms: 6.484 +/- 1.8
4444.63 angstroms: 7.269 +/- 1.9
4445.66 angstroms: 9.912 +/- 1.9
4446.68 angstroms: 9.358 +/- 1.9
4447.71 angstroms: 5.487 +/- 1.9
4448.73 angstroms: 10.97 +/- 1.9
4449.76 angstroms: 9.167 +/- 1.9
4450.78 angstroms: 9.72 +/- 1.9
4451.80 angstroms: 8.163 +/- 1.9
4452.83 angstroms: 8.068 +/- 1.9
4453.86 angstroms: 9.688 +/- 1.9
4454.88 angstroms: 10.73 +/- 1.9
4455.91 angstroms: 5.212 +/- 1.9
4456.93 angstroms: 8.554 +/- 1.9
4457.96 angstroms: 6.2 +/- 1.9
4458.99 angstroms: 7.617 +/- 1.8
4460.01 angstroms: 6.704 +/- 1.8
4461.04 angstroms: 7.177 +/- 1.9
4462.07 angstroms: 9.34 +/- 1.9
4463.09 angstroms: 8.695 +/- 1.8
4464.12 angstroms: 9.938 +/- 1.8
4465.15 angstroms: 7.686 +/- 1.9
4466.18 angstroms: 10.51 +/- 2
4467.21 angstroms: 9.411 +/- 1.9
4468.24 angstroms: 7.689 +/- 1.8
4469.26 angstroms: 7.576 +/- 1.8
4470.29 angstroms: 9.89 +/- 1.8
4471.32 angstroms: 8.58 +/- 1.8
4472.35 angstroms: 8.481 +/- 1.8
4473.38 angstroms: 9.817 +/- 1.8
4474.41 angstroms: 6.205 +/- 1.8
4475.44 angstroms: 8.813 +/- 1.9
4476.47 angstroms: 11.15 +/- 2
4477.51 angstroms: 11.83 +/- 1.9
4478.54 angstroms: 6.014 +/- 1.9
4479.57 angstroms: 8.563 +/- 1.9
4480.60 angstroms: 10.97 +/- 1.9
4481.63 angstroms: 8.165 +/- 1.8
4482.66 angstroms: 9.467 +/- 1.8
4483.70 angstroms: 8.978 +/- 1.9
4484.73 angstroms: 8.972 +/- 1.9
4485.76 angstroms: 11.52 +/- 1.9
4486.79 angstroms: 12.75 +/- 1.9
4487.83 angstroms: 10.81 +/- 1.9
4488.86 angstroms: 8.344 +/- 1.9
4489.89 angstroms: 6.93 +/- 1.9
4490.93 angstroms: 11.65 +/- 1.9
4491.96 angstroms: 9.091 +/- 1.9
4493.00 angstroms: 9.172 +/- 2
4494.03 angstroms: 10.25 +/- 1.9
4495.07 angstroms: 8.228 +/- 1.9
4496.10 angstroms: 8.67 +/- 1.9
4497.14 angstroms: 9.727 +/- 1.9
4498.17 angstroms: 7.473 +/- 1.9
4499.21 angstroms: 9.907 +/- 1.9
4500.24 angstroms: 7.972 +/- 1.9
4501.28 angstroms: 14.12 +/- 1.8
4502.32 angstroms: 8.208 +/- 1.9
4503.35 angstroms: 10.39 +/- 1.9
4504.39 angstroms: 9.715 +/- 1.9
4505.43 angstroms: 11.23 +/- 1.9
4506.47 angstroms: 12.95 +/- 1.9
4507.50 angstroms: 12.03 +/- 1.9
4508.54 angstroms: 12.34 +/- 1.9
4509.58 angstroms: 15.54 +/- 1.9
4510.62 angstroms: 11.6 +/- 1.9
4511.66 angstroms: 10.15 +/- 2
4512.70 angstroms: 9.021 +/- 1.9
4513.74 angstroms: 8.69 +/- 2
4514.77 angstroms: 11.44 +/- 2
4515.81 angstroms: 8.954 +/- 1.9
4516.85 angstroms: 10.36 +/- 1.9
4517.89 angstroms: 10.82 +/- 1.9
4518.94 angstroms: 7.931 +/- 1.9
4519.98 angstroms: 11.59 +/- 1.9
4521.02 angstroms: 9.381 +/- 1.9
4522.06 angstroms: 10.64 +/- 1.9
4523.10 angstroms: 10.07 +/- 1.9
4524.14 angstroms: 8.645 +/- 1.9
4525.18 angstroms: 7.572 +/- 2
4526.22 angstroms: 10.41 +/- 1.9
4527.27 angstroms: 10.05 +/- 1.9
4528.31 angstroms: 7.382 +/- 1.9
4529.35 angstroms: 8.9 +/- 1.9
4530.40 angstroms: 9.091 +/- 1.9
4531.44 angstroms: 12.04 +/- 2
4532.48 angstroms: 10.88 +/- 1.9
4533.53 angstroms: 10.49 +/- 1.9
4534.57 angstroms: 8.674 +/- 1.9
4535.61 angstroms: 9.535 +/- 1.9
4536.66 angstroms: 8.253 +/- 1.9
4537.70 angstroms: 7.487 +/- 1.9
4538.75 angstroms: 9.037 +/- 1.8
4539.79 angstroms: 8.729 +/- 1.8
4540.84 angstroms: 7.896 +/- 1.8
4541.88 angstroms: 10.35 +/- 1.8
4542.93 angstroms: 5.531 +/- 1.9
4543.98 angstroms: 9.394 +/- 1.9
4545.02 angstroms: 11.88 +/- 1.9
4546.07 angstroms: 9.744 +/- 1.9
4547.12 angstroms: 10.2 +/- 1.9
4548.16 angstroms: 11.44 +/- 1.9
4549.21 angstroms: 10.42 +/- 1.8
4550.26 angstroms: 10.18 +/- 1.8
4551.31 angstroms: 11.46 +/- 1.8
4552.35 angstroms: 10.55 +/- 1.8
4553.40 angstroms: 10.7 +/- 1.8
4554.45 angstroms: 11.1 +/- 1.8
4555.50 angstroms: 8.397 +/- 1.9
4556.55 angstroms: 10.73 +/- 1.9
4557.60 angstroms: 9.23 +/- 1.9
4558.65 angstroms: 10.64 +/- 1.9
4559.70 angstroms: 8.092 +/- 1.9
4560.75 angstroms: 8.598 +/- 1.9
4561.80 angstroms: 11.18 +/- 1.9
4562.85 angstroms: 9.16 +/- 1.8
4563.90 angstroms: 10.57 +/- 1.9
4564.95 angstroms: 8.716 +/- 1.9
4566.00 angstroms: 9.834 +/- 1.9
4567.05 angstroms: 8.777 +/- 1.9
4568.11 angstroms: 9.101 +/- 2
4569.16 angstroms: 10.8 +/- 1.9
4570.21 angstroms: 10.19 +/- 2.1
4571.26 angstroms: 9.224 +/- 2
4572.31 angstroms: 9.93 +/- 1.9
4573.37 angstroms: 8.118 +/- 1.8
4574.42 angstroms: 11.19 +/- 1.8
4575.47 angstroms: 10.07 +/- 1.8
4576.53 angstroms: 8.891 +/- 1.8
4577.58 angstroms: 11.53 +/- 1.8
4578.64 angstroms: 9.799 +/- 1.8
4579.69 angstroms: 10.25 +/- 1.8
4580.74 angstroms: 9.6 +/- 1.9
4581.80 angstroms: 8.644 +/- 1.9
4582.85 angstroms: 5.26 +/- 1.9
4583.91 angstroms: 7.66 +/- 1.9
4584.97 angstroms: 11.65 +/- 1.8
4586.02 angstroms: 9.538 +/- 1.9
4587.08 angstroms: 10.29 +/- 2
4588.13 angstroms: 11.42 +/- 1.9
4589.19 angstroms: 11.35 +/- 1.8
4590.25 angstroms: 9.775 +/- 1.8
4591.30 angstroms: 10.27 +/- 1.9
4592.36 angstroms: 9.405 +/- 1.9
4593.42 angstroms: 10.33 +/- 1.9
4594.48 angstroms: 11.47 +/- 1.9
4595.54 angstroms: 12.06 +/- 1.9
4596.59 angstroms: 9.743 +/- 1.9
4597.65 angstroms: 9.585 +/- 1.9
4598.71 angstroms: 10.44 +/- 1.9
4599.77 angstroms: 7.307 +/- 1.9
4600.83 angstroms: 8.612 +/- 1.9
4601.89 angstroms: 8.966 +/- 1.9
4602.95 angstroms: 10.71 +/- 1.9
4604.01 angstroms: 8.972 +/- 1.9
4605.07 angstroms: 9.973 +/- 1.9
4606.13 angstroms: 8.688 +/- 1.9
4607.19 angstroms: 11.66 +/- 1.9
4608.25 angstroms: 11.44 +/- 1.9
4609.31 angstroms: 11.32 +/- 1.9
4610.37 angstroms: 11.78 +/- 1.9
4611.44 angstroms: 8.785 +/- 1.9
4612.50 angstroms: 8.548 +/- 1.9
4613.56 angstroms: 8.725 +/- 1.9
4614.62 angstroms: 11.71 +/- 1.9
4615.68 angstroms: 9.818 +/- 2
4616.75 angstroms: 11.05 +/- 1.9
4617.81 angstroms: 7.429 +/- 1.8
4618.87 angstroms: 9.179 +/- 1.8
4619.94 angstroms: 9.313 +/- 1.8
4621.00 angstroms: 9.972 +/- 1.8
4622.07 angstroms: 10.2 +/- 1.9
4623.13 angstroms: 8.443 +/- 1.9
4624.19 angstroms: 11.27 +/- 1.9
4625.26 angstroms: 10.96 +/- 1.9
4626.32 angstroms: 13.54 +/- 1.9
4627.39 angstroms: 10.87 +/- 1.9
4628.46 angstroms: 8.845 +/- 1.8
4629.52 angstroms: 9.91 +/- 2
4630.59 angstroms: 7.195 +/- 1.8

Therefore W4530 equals 2.2 angstroms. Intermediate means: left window 10.6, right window 9.67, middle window 9.6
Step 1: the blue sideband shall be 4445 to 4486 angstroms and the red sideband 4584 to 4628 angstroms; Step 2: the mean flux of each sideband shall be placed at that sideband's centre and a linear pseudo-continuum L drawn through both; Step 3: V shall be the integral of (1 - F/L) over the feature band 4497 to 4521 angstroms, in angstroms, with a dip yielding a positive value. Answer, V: -3.5 angstroms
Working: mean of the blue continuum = 8.75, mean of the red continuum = 10.1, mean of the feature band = 10.5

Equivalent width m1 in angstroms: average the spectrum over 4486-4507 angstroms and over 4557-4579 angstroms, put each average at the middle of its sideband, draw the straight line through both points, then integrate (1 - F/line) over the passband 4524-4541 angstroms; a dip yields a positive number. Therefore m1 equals 1.1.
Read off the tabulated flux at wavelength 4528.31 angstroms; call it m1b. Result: 7.382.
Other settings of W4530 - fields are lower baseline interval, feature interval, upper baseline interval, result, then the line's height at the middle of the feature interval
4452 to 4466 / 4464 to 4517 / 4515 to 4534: -4.8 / 8.94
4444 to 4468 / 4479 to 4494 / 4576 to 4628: -1.5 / 8.79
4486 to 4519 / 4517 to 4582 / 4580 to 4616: 2.4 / 10.1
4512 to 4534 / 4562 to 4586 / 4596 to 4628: 0.8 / 9.87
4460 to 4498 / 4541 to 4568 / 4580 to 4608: -0.8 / 9.55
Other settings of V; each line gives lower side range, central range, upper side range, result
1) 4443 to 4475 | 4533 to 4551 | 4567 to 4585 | -0.5 angstroms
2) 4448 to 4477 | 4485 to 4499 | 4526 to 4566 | -0.9 angstroms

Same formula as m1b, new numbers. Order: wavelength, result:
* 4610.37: 11.78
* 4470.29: 9.89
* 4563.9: 10.57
